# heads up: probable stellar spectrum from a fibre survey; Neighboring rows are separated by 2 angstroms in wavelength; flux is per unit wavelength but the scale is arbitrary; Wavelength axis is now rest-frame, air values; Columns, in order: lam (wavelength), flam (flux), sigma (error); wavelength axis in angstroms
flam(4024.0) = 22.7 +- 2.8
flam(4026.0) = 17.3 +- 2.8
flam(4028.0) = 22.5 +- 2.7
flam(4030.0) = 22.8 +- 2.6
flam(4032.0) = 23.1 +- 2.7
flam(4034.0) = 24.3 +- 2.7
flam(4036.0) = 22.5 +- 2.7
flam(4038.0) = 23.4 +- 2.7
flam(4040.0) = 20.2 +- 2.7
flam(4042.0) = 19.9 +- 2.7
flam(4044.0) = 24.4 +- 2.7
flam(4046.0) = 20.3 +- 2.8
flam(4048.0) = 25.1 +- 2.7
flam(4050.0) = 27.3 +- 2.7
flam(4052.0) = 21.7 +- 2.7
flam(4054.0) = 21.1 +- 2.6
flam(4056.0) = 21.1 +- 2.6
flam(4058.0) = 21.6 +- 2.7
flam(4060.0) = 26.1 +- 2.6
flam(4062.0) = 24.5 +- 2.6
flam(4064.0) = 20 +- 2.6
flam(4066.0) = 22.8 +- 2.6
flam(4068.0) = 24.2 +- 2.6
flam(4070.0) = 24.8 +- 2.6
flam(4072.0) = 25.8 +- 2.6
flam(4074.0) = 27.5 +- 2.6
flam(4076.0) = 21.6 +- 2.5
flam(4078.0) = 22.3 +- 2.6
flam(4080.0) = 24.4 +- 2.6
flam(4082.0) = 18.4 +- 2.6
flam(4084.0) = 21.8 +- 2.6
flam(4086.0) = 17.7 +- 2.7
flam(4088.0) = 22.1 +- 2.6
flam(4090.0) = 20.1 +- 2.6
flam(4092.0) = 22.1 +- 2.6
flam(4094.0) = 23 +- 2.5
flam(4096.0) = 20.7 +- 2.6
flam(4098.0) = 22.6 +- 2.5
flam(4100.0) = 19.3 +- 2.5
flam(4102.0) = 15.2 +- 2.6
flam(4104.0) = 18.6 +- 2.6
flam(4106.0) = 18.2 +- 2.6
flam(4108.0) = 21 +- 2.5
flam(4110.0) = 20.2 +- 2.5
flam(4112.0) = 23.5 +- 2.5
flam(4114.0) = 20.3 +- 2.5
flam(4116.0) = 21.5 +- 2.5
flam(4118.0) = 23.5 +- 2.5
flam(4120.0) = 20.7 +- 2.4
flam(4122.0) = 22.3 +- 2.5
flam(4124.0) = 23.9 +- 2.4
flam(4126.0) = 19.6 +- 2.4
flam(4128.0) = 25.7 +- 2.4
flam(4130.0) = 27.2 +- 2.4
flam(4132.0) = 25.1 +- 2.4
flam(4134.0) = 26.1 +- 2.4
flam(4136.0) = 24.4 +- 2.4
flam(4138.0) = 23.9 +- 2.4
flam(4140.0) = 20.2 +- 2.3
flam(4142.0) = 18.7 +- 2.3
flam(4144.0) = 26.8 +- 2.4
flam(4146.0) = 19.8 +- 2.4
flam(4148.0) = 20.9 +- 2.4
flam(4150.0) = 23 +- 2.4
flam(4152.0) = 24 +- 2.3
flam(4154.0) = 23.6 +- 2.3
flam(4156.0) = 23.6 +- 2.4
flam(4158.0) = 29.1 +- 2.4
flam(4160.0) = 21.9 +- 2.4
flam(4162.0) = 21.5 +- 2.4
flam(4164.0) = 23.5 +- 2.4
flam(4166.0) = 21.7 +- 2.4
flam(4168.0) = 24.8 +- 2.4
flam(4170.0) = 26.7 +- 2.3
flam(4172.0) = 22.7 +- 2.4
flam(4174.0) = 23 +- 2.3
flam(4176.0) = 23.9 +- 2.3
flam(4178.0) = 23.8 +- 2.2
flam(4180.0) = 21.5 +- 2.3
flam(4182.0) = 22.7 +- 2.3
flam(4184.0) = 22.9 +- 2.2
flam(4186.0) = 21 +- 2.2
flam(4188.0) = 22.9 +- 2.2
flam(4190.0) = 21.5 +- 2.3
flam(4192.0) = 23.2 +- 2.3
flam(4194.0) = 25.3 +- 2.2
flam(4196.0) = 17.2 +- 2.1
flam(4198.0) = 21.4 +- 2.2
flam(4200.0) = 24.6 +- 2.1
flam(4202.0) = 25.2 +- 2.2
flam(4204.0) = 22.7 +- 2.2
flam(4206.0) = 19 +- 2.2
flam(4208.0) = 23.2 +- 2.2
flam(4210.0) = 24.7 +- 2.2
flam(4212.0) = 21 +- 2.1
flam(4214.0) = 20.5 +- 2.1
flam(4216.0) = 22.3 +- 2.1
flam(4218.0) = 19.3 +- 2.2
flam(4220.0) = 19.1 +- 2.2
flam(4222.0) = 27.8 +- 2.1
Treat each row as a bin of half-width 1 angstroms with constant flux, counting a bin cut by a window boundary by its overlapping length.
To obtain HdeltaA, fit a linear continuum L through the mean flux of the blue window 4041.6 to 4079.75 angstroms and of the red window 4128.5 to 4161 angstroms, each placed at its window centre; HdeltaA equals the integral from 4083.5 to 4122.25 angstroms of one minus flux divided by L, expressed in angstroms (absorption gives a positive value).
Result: 4.7 angstroms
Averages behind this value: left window 23.3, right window 23.7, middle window 20.7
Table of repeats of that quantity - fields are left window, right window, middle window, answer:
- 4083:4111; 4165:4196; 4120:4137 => -2.3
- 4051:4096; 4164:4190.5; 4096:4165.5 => 1.5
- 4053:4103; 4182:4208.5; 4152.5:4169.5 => -1.2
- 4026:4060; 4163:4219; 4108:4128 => 0.6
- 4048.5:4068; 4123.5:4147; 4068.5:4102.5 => 1.9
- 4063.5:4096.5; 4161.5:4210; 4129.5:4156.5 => -0.8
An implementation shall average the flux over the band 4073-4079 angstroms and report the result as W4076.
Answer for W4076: 23.8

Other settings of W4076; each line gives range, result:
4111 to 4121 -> 21.9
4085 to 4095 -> 21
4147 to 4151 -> 21.9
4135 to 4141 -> 22.8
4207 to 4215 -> 22.4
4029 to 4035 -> 23.4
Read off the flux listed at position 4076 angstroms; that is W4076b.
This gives 21.6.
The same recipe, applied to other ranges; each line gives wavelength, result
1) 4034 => 24.3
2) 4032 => 23.1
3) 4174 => 23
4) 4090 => 20.1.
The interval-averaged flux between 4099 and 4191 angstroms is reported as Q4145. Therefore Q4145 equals 22.5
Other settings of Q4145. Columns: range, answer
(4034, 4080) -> 23.2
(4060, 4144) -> 22.2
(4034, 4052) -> 22.9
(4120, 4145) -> 23.5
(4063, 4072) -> 23.3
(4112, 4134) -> 23.1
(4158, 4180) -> 23.5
